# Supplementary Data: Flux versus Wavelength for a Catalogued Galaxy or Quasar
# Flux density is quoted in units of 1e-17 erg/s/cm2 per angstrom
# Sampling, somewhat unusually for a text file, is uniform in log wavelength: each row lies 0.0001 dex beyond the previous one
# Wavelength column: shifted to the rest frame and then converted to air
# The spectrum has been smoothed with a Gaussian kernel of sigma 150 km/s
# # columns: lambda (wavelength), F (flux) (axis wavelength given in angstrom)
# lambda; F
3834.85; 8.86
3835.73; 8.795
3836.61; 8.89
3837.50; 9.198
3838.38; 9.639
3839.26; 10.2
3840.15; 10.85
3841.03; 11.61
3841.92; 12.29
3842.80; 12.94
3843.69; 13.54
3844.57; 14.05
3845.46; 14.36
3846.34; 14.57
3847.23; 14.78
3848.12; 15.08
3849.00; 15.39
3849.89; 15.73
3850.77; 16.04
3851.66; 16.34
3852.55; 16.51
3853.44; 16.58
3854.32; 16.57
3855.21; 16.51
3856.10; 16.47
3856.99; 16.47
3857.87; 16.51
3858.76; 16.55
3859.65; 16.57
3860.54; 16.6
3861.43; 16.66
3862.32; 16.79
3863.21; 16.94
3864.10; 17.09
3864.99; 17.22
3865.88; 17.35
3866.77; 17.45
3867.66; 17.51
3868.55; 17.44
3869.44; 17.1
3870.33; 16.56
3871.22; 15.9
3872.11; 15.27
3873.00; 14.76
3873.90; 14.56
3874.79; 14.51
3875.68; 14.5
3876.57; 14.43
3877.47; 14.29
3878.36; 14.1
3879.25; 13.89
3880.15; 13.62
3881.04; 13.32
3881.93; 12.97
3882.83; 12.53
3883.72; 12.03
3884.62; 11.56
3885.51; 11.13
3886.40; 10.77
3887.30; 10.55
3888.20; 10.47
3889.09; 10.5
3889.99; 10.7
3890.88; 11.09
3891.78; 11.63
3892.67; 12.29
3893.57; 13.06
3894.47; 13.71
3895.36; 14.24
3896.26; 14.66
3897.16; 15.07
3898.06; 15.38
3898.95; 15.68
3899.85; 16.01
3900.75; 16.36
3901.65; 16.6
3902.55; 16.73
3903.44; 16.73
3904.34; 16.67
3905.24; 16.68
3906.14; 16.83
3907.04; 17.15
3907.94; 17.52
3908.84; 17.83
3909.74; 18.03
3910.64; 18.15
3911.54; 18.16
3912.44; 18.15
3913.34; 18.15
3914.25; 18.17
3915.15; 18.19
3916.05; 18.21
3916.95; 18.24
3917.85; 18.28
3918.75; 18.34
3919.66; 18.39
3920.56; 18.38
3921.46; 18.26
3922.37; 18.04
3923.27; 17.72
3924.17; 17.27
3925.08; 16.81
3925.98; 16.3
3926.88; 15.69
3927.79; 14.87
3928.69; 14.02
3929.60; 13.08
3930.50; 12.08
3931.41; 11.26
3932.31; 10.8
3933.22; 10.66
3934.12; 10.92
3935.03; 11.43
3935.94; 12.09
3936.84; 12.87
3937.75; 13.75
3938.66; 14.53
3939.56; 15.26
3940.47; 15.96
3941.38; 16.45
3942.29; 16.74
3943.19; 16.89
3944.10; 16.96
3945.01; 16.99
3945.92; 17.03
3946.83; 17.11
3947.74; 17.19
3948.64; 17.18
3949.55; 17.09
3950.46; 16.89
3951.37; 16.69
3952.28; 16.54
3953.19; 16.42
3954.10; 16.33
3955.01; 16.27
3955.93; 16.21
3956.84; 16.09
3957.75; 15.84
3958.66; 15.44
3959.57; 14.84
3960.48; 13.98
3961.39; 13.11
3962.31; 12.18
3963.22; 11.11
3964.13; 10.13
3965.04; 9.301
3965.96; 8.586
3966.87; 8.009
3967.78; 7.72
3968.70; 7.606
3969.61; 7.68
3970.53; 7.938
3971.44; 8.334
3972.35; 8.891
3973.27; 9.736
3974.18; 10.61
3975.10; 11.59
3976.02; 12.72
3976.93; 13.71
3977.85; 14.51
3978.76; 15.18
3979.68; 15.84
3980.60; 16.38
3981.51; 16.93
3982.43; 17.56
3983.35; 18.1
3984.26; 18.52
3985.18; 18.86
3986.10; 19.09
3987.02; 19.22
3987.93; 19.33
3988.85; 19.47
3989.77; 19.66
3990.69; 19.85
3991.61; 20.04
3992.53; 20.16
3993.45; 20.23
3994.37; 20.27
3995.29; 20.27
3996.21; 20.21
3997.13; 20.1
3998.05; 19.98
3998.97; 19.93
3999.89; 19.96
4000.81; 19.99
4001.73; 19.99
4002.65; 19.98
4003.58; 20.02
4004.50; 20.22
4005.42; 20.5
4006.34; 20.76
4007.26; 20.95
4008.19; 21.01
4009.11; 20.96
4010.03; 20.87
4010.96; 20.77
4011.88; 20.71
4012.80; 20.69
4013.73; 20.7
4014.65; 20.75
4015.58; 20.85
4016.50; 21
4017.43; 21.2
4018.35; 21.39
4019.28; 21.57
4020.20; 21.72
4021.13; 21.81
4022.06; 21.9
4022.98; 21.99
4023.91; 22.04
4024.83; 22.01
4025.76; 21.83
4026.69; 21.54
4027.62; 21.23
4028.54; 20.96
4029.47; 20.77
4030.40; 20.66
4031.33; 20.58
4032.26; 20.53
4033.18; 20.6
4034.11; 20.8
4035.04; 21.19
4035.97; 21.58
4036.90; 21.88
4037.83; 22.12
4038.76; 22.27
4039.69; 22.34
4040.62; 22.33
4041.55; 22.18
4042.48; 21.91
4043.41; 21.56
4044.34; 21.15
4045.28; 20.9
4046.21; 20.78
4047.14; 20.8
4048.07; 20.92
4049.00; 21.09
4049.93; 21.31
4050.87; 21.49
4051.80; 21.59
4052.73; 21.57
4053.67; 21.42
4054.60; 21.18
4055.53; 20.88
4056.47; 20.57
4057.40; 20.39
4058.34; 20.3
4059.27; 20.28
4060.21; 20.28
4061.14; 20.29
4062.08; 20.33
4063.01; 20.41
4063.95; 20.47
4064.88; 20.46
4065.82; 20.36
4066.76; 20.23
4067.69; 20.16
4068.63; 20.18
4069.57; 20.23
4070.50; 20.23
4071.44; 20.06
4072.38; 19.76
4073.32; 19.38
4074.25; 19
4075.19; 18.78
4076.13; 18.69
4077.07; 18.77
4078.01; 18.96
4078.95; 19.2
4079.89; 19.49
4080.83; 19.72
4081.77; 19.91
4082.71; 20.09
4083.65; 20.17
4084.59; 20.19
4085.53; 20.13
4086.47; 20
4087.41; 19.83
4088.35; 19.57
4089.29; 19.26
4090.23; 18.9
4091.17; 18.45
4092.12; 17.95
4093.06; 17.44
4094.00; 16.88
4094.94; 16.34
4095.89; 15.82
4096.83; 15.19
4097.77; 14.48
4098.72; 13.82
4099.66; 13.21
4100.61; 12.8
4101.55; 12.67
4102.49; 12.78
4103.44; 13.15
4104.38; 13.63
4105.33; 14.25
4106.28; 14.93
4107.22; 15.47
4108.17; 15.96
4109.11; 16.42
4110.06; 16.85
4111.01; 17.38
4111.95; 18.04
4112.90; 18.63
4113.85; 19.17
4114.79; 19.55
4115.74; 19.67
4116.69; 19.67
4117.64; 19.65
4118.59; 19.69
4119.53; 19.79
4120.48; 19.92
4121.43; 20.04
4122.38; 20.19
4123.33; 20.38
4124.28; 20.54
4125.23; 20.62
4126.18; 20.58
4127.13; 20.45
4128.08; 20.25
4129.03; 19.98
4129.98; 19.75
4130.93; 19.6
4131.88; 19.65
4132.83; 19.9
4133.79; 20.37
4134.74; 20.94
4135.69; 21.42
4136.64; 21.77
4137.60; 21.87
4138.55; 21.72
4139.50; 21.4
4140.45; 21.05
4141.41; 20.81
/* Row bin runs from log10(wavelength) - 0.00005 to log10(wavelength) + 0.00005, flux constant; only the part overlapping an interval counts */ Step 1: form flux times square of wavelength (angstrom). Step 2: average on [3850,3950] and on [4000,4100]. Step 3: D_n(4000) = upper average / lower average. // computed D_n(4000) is 1.41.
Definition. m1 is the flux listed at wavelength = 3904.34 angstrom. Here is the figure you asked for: 16.67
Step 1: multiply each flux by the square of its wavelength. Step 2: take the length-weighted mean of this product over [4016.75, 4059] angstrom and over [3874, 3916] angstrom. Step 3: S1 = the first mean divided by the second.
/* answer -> 1.6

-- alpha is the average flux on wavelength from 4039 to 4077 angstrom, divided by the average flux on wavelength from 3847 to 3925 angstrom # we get 1.32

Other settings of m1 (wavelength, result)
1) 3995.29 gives 20.27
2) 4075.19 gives 18.78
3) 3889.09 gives 10.5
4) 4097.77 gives 14.48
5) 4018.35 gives 21.39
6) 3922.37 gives 18.04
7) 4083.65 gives 20.17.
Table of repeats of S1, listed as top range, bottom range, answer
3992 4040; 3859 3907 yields 1.52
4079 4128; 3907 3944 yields 1.23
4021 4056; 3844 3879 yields 1.47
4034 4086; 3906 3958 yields 1.36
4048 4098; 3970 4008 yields 1.17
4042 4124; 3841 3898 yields 1.44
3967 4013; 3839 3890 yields 1.25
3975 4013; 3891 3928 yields 1.19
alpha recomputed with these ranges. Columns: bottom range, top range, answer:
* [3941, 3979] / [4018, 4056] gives 1.58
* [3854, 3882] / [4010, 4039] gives 1.34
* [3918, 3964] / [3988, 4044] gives 1.37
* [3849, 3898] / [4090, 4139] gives 1.23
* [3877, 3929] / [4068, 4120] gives 1.16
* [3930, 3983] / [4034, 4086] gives 1.51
